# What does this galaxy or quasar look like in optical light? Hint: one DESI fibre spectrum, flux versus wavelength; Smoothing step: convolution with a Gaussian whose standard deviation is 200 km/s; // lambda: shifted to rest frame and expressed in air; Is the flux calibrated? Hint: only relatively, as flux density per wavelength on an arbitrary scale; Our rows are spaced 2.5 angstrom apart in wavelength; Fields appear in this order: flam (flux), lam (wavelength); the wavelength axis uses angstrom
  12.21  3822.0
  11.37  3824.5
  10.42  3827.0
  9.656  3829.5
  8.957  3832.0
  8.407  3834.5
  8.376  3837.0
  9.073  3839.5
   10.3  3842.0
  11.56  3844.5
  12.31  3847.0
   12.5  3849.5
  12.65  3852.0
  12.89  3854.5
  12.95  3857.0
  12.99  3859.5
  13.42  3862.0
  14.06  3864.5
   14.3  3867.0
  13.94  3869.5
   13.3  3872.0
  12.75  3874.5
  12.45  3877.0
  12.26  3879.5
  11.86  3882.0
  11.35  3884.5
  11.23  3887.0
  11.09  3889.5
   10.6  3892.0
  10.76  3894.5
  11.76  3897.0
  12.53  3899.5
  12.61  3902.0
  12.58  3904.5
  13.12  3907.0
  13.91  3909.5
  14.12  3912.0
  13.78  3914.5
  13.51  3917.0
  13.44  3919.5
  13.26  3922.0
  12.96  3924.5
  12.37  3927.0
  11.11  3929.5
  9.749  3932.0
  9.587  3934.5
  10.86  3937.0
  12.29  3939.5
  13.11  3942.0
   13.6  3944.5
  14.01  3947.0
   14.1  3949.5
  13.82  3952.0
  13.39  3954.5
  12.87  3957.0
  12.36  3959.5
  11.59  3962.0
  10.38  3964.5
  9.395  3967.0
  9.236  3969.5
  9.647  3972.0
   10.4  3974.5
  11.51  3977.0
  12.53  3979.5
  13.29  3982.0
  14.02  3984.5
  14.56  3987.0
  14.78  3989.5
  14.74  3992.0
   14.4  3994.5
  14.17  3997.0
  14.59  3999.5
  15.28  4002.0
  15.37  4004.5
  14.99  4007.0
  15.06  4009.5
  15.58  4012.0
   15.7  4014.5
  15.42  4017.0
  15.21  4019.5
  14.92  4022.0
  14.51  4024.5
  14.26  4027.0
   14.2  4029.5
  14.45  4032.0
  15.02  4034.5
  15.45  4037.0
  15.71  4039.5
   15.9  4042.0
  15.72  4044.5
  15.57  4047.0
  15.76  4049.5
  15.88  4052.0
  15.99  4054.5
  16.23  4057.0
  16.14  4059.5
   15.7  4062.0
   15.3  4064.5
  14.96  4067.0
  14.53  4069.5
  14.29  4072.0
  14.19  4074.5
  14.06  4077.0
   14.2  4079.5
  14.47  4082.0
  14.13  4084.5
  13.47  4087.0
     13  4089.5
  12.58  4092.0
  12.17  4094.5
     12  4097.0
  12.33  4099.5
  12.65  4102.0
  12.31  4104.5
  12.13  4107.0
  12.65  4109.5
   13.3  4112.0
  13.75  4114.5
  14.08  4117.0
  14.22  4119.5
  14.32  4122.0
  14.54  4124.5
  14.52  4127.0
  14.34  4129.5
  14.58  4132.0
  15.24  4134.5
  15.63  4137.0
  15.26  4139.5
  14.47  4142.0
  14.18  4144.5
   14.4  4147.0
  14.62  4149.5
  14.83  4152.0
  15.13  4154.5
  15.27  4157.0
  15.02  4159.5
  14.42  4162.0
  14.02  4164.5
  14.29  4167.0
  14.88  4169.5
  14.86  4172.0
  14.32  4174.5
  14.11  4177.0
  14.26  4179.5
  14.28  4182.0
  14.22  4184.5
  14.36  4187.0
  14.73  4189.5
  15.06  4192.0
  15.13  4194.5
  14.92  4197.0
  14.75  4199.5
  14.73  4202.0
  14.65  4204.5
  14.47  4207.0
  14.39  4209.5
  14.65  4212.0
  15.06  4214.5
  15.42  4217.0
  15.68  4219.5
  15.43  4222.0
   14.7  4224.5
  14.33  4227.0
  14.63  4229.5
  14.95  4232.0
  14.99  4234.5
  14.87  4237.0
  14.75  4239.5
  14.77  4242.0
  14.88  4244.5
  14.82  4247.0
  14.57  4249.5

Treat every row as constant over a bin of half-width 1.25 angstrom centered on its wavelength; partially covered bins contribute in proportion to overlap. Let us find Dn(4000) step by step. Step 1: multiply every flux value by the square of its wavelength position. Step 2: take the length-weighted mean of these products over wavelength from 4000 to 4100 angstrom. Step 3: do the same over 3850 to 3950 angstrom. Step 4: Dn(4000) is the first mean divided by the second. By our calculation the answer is 1.3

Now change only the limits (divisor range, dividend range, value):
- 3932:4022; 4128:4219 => 1.23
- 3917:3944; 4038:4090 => 1.34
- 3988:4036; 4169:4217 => 1.07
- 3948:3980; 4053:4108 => 1.27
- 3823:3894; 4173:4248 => 1.50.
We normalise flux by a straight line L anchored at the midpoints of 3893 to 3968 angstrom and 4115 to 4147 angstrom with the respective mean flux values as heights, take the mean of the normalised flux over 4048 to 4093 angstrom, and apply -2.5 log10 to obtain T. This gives -0.06 mag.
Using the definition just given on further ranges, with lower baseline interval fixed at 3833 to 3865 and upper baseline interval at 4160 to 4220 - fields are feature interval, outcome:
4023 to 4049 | -0.14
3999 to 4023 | -0.17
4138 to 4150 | -0.03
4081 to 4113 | 0.08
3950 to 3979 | 0.11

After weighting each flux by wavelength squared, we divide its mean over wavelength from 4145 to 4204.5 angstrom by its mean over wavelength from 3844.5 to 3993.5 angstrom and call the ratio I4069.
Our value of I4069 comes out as 1.33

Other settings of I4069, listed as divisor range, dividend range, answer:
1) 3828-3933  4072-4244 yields 1.36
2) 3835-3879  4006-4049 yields 1.35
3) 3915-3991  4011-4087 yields 1.29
